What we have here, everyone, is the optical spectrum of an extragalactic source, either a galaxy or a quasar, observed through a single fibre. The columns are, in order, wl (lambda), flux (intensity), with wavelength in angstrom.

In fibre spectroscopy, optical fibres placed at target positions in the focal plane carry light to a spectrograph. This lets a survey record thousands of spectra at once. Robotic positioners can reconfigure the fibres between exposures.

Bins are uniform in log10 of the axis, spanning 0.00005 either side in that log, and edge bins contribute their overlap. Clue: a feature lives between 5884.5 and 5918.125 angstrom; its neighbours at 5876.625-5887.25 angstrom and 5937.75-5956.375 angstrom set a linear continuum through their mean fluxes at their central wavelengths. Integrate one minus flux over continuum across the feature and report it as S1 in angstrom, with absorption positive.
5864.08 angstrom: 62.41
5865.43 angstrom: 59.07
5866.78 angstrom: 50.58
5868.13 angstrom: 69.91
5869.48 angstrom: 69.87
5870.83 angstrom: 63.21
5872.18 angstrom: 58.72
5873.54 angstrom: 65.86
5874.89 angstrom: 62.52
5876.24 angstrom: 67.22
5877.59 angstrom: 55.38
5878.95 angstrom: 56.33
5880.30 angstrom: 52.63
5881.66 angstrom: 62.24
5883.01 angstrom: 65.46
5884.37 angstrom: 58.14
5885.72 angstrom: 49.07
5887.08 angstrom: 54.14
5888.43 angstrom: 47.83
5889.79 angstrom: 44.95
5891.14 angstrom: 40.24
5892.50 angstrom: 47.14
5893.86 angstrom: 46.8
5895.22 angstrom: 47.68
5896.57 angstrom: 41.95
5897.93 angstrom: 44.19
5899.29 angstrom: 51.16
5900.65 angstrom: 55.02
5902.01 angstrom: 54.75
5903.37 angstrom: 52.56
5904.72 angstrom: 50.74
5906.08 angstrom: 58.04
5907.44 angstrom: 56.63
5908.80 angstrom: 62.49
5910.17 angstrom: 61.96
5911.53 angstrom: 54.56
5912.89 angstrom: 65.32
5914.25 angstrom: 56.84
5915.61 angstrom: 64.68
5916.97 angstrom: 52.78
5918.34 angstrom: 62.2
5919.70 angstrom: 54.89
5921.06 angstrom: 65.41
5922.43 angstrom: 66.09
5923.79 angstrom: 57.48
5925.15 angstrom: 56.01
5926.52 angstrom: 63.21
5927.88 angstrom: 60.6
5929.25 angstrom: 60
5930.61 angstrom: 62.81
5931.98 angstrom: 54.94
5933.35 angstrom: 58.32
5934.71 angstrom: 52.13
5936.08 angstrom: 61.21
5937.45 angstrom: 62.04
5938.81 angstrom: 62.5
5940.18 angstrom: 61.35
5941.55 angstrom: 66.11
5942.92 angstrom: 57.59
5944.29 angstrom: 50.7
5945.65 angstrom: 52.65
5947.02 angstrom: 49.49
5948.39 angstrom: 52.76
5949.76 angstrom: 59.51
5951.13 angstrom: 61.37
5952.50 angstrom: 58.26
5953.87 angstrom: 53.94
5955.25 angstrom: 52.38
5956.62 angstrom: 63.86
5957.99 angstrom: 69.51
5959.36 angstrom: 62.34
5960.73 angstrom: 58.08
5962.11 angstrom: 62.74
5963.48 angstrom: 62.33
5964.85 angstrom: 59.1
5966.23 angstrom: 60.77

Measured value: 2.5 angstrom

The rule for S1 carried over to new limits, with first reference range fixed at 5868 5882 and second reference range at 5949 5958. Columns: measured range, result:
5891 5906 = 2.9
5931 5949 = 0.7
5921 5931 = -0.2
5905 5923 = 0.2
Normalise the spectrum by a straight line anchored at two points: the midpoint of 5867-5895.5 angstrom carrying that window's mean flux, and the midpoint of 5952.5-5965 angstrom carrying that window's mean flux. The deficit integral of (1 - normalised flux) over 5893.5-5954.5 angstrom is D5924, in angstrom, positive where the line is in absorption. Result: 1.7 angstrom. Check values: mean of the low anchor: 56.5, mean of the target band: 57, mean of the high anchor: 60.4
